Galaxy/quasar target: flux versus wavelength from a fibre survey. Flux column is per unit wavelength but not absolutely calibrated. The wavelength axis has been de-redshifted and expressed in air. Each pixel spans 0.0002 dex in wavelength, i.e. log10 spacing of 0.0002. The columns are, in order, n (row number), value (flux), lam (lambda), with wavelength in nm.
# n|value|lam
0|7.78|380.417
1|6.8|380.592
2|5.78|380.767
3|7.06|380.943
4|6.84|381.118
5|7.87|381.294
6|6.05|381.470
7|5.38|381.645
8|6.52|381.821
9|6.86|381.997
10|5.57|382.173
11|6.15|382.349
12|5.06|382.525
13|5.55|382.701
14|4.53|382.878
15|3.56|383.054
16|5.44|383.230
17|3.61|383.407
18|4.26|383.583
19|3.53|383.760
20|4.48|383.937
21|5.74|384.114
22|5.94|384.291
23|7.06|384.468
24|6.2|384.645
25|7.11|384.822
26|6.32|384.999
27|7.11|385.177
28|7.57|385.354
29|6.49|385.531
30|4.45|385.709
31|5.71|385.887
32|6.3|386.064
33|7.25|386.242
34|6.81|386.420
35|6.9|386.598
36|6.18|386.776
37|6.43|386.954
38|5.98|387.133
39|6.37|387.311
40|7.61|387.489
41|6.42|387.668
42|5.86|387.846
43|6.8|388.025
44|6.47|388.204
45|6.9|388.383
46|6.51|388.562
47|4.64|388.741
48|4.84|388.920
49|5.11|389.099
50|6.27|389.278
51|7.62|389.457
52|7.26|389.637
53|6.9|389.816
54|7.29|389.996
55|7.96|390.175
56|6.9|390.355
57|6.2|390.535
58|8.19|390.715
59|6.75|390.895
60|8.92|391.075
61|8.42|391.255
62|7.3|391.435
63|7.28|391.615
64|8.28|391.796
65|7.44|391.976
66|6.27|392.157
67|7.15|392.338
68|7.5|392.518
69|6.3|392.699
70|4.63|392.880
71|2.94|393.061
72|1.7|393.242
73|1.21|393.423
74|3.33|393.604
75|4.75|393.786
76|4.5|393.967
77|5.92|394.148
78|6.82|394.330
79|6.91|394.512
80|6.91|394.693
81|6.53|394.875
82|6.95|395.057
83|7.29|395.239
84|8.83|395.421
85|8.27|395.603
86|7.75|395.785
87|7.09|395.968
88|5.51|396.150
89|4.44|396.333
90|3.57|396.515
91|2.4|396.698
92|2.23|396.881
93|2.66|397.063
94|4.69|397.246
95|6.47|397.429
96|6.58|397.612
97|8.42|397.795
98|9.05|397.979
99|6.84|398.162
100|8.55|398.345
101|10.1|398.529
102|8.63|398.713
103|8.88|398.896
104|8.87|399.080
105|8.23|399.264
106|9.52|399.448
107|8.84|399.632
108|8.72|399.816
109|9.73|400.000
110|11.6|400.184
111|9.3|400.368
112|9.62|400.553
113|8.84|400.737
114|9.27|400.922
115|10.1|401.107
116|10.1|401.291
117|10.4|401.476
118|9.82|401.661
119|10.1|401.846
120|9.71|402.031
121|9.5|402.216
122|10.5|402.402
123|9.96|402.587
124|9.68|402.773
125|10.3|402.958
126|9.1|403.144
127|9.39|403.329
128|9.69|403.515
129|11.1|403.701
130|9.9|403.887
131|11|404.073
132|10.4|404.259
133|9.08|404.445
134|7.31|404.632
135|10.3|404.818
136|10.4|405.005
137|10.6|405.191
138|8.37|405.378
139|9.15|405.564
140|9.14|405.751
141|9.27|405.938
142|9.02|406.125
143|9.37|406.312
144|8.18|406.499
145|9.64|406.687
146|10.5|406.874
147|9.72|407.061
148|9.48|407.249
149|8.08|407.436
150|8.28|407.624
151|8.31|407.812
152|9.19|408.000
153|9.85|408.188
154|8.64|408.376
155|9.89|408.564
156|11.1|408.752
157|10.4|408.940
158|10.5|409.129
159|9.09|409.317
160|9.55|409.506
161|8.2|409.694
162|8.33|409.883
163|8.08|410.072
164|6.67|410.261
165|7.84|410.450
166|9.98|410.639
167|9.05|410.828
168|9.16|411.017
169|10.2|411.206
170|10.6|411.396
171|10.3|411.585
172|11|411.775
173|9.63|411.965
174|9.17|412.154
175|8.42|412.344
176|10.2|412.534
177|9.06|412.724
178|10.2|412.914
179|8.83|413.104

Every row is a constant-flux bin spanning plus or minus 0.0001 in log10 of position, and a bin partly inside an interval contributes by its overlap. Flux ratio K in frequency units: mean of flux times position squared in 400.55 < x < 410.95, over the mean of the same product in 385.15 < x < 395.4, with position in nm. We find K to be 1.61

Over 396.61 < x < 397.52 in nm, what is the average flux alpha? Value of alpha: 3.7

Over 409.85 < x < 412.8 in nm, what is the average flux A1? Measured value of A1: 9.25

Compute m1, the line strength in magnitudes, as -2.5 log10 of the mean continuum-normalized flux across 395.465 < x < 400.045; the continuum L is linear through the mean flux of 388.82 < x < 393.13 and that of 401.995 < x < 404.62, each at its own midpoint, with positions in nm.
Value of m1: 0.21 mag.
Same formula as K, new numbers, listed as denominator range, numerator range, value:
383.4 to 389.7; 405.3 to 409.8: 1.68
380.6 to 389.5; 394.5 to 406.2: 1.53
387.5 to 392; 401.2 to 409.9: 1.50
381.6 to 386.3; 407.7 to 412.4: 1.87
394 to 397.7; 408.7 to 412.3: 1.72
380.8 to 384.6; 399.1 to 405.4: 1.93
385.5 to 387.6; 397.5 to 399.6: 1.42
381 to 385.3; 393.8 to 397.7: 1.08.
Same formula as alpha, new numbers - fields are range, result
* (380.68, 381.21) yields 6.56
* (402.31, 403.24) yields 9.91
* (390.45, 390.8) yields 7.19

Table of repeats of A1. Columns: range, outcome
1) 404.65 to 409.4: 9.43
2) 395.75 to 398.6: 5.96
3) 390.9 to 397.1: 5.86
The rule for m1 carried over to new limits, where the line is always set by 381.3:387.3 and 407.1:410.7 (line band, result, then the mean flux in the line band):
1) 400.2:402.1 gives -0.22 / 9.8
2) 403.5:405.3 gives -0.18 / 9.97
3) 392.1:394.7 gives 0.36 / 5.05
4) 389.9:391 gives -0.09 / 7.23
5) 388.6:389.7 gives 0.09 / 5.95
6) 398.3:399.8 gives -0.16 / 8.95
